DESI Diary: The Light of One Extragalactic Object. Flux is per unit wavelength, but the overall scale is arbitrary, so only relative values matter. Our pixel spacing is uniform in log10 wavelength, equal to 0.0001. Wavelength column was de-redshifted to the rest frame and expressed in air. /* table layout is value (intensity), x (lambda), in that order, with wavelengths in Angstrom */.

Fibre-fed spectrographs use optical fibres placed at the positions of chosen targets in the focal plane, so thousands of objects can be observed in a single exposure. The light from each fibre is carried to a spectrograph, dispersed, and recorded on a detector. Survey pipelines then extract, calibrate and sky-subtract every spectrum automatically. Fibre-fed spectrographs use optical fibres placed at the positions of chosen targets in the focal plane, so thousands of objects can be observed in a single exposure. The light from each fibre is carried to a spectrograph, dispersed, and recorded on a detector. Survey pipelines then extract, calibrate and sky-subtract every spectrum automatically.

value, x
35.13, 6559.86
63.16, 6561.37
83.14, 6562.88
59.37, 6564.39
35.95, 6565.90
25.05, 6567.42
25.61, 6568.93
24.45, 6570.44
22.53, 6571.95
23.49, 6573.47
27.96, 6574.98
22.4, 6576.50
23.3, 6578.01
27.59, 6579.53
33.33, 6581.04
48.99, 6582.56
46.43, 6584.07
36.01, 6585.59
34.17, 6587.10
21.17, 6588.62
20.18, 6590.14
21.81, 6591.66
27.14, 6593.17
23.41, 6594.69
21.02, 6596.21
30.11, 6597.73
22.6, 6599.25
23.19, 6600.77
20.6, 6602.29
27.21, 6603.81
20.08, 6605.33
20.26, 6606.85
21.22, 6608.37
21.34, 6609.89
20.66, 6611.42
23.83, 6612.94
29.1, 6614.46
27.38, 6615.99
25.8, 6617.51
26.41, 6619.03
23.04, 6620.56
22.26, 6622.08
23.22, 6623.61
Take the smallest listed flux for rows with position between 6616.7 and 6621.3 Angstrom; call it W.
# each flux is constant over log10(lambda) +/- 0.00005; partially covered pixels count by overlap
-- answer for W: 23.04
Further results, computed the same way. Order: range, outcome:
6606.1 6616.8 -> 20.26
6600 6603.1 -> 20.6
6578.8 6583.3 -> 27.59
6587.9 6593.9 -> 20.18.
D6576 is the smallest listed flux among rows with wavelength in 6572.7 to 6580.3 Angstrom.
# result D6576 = 22.4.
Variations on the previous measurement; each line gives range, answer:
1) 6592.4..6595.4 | 23.41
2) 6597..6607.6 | 20.08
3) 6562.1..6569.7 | 25.05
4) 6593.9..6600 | 21.02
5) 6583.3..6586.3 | 36.01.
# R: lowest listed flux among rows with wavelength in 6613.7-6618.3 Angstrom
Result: 25.8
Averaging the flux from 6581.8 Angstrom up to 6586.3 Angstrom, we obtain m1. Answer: 43.9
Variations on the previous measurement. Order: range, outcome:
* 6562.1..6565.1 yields 71.4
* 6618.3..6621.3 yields 24.7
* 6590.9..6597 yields 23.4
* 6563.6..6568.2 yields 40.3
